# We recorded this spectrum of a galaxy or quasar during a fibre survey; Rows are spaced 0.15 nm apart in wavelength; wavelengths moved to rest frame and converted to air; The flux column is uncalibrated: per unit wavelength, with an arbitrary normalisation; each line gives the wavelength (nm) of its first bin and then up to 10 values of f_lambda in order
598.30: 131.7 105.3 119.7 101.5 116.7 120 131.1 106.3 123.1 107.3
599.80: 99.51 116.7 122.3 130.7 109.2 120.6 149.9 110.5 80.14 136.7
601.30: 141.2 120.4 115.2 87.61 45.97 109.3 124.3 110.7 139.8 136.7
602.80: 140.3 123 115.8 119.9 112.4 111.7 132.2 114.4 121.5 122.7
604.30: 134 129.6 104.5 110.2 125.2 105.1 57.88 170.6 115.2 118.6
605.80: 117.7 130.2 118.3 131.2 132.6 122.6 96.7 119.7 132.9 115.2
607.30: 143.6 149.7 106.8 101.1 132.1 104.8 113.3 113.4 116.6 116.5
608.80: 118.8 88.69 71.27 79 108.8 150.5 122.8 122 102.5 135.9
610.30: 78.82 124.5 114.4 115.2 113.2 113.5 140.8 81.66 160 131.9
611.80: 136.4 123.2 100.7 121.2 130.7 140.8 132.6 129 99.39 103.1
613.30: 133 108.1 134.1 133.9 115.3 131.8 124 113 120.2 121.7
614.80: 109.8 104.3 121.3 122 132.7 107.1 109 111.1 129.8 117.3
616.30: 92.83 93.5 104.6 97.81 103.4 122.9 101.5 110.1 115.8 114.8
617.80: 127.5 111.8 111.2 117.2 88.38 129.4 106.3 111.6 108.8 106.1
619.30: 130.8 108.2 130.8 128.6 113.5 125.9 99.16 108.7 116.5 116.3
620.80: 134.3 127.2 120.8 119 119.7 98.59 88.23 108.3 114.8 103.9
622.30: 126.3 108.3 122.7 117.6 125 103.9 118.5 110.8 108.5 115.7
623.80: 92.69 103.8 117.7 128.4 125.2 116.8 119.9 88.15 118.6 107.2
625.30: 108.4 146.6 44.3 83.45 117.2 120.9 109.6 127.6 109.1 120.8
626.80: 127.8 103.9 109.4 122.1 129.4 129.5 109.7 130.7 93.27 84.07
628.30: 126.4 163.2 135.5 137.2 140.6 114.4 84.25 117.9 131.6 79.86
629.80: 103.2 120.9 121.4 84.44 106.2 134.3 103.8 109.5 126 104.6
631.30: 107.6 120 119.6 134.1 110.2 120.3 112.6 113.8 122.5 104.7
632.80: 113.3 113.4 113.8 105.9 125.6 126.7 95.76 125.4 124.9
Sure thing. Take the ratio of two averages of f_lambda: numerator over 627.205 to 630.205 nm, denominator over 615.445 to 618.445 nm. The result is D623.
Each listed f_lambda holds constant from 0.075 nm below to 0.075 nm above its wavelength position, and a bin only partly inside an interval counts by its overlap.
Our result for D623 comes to 1.1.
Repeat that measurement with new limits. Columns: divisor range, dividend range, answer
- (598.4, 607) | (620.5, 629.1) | 0.98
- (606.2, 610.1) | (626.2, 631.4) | 1.00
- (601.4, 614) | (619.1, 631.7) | 0.97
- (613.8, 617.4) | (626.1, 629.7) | 1.05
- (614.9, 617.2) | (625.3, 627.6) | 1.02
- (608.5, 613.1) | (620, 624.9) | 0.97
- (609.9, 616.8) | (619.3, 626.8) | 0.96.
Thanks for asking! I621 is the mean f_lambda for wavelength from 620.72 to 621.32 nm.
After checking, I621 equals 125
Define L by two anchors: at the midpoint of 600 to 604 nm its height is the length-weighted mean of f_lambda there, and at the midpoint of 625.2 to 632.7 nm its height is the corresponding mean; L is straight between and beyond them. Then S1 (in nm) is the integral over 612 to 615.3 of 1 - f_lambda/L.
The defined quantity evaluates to -0.113 nm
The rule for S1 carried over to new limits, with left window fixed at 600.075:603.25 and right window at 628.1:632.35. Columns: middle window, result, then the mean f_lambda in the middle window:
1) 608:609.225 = 0.14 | 104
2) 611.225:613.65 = -0.12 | 123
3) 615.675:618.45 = 0.17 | 110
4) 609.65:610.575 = 0.02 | 114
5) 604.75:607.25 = -0.04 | 119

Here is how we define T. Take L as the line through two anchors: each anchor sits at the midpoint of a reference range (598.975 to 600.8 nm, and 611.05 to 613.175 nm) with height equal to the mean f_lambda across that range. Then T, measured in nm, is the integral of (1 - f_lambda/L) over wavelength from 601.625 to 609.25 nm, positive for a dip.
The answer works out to 0.327 nm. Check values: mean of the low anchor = 120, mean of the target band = 116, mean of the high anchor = 124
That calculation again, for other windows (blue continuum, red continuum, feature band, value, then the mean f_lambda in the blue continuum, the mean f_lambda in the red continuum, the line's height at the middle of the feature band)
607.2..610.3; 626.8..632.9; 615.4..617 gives 0.092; 114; 116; 115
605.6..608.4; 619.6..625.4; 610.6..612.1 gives -0.039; 121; 114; 119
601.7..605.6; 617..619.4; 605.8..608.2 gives -0.133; 116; 113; 116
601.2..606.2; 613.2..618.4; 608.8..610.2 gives 0.088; 118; 115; 116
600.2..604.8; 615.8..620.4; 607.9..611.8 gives 0.033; 118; 112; 115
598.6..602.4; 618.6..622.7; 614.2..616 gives -0.030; 114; 115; 115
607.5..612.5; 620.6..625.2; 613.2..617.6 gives -0.021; 115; 114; 115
